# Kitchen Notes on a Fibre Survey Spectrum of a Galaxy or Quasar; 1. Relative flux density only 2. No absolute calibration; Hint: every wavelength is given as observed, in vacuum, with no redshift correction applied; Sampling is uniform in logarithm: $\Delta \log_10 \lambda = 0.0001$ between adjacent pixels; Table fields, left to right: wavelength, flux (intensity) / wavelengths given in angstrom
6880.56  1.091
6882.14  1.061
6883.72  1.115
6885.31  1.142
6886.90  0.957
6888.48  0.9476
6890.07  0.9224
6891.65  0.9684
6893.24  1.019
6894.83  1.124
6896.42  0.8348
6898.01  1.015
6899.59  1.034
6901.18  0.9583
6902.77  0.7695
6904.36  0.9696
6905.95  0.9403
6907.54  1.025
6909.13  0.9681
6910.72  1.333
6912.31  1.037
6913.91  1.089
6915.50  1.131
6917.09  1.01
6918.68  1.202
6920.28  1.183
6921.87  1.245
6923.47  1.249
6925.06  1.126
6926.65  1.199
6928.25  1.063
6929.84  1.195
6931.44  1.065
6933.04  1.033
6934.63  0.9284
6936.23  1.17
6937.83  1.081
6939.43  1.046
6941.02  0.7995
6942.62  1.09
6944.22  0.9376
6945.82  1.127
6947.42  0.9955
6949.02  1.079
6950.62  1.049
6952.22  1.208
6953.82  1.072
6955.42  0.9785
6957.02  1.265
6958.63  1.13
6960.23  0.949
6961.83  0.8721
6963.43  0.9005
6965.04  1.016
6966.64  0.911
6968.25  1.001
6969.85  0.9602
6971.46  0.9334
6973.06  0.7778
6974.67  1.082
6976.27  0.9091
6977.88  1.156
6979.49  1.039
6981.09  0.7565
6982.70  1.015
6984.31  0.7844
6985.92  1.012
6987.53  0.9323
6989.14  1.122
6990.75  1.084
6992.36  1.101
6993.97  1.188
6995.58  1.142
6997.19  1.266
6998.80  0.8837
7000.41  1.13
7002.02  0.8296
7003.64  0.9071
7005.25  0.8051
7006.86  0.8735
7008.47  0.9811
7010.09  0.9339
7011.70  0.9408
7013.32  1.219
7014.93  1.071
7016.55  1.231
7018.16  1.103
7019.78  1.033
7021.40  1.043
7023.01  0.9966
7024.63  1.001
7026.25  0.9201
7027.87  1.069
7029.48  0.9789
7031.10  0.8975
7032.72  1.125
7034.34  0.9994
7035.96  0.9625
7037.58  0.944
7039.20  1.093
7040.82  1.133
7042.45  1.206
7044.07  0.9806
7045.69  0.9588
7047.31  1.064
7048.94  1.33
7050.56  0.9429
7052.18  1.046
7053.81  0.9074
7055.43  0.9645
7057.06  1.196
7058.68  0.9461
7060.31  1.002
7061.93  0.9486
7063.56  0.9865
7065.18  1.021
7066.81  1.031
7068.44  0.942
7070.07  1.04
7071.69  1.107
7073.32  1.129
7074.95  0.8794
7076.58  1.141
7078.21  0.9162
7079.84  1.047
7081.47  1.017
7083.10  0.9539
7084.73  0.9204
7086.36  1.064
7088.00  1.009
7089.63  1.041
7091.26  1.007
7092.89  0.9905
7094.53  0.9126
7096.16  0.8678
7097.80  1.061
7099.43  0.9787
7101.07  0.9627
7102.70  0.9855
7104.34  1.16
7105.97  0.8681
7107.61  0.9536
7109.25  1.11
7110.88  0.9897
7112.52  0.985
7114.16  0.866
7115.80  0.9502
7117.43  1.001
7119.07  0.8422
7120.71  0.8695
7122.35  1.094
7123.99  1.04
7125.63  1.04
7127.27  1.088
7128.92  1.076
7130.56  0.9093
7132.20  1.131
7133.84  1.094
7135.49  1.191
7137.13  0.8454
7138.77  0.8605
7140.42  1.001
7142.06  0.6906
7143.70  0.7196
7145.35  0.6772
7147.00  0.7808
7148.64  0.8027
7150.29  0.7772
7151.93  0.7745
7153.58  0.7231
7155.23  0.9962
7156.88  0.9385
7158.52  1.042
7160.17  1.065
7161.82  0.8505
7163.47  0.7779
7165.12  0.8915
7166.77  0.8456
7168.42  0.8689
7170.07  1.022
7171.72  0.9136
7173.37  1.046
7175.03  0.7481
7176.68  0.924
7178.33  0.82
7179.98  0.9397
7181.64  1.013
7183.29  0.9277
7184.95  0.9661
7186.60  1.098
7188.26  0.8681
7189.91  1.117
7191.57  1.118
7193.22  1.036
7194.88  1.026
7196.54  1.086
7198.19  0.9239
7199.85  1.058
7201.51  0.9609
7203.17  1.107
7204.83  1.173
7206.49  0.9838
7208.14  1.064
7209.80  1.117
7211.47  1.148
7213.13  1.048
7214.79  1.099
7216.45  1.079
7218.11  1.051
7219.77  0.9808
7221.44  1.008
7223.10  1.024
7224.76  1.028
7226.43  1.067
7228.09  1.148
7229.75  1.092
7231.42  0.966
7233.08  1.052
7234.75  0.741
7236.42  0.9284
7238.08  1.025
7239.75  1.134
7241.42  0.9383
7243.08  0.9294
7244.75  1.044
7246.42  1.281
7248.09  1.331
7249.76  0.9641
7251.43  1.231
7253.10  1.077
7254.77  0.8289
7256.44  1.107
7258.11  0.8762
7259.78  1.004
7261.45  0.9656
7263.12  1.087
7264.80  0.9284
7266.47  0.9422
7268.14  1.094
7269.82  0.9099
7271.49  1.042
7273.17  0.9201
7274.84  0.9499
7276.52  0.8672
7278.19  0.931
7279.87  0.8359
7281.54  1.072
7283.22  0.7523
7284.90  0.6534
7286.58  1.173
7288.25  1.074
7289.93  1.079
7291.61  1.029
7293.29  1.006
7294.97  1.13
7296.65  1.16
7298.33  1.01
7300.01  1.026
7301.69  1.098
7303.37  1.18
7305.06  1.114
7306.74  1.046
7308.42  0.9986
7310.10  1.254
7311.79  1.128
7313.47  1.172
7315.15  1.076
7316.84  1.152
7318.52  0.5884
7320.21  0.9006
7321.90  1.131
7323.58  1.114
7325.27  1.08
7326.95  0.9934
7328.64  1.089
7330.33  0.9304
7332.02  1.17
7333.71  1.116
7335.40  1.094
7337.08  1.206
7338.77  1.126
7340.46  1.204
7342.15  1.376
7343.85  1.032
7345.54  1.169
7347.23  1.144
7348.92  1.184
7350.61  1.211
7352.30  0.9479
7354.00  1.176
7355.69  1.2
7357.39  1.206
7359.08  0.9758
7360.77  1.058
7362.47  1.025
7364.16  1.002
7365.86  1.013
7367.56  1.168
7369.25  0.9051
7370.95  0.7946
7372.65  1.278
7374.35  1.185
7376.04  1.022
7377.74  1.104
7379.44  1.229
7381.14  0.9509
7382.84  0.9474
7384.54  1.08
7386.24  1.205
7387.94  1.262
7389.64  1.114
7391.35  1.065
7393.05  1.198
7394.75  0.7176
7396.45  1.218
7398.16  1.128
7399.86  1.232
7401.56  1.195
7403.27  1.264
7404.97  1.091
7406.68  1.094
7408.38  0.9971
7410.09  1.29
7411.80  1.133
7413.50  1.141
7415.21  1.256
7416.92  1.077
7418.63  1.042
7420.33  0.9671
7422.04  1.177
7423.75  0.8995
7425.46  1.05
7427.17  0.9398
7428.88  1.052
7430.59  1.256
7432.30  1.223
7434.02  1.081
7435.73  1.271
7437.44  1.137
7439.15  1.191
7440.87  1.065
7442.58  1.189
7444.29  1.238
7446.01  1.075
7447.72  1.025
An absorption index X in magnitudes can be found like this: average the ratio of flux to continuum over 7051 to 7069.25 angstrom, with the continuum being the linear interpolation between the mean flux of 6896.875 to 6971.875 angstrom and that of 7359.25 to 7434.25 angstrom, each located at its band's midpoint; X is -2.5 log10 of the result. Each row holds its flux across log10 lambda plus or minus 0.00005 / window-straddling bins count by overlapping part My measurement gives 0.067 mag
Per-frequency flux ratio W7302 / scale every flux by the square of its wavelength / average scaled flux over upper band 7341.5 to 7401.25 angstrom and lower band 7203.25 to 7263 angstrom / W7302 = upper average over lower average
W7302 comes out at 1.09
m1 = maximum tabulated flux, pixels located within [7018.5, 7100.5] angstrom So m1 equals 1.33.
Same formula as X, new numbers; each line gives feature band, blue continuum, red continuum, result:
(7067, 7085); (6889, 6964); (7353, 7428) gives 0.05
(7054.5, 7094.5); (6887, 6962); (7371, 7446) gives 0.07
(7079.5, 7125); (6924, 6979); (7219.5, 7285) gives 0.03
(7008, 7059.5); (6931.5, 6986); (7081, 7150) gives -0.06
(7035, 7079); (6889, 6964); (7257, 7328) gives 0.01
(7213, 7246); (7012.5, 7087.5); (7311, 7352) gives 0.05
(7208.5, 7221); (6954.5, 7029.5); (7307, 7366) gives -0.01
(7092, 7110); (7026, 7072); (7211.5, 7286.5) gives 0.04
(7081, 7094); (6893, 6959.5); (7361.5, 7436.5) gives 0.08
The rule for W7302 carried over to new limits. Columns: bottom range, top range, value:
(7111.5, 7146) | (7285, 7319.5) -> 1.17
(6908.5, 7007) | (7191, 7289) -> 1.06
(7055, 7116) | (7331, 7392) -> 1.20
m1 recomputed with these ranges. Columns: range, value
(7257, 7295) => 1.173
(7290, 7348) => 1.376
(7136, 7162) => 1.065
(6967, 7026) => 1.266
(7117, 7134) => 1.131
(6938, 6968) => 1.265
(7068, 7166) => 1.191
